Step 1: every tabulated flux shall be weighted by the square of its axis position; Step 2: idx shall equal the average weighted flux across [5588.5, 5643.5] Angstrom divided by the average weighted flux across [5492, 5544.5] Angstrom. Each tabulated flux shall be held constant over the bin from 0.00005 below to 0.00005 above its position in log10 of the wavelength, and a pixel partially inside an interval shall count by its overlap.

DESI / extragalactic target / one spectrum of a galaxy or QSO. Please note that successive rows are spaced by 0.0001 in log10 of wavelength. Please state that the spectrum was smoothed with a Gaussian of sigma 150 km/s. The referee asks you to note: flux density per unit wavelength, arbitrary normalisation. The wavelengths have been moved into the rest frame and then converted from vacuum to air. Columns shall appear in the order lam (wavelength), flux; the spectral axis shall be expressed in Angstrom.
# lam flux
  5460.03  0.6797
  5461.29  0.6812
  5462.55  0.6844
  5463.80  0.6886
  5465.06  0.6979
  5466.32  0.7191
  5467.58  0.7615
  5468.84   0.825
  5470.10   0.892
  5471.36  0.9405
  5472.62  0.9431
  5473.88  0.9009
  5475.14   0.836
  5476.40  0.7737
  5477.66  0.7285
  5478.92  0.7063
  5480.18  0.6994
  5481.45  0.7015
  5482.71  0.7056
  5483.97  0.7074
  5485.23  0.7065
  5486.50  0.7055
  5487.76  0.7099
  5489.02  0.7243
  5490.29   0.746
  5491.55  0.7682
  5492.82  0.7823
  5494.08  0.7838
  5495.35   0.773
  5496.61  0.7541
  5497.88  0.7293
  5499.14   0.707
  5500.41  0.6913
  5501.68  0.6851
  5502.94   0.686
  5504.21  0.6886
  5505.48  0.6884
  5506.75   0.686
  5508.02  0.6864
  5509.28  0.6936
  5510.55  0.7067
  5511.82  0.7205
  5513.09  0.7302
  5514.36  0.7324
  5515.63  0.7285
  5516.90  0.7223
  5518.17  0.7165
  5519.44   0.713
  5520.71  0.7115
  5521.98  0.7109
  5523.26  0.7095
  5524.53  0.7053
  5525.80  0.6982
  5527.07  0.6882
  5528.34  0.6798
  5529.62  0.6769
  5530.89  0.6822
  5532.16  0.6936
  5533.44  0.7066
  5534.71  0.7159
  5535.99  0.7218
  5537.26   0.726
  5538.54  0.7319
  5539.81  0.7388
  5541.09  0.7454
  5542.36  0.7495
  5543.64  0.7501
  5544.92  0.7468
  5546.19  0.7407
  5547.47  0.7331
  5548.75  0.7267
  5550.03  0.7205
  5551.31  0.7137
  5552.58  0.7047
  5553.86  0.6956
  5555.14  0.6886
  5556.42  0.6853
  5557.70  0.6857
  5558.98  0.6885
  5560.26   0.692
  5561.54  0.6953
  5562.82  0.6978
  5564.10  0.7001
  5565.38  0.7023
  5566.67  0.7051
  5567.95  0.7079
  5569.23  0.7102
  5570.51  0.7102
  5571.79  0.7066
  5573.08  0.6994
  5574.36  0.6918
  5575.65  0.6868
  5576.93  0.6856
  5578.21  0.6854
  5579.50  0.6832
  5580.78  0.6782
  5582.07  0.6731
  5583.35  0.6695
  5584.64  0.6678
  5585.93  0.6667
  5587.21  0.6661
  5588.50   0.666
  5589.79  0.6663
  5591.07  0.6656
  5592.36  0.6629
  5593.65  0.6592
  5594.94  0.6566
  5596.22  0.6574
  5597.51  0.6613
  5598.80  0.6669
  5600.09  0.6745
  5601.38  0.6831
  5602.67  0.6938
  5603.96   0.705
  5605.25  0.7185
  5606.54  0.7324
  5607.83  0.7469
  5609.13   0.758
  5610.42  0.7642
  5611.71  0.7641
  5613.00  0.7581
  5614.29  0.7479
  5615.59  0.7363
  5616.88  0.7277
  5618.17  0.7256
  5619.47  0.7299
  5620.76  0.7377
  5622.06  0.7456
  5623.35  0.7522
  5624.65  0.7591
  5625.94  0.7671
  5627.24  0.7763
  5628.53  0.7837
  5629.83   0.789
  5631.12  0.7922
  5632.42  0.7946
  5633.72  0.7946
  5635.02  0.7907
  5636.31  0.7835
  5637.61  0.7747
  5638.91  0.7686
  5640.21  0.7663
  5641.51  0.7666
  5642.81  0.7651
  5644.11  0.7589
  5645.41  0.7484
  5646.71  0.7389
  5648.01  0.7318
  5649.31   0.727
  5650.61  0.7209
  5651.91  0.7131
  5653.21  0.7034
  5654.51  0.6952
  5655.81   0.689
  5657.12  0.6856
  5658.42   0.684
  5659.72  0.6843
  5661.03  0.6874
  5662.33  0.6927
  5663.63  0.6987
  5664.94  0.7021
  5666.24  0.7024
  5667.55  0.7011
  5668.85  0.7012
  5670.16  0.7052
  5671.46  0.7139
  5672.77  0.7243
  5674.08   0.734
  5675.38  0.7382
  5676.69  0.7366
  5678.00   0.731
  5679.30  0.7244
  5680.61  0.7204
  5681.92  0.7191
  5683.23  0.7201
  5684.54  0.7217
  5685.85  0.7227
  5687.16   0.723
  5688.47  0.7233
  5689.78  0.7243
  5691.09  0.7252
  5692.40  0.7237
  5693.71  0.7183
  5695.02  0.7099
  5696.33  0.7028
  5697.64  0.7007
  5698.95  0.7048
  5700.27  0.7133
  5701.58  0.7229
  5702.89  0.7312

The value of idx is 1.1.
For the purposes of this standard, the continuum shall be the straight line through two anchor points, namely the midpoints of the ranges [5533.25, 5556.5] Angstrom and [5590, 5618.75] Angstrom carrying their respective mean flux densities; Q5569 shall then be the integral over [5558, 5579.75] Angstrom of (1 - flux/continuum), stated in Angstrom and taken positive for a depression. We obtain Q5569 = 0.6 Angstrom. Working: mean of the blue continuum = 0.725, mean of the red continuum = 0.707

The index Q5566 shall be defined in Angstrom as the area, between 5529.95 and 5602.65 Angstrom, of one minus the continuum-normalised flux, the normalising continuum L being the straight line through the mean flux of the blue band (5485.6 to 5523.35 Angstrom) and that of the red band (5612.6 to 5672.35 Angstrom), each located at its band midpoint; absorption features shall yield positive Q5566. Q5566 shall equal 3.1 Angstrom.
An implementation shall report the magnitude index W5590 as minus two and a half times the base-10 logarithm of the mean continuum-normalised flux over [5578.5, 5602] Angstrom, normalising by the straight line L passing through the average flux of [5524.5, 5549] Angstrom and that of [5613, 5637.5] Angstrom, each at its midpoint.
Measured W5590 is 0.119 mag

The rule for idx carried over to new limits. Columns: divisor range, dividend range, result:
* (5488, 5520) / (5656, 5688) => 1.05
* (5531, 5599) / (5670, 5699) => 1.08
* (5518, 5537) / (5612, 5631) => 1.11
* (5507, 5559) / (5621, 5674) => 1.08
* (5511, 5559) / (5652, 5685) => 1.04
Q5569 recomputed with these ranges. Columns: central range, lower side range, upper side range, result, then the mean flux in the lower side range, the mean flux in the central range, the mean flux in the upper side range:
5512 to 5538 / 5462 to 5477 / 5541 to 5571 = 1.3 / 0.806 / 0.709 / 0.712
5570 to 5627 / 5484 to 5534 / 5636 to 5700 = 1.1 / 0.713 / 0.704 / 0.721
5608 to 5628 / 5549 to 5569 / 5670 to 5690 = -1.1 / 0.7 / 0.75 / 0.724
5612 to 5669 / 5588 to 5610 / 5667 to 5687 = -2.7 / 0.688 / 0.739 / 0.721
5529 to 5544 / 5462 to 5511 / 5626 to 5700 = 0.4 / 0.744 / 0.72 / 0.73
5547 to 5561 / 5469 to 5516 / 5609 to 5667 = 0.8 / 0.745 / 0.703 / 0.742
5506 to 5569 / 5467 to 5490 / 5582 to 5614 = 2.1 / 0.775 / 0.71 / 0.693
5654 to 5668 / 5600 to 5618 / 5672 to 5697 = 0.6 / 0.731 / 0.693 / 0.723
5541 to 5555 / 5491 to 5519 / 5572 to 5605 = -0.6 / 0.721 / 0.728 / 0.676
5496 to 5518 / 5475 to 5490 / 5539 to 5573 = 0.3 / 0.722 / 0.708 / 0.713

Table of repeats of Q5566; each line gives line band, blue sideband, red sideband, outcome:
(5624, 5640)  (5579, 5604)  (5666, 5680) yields -1.98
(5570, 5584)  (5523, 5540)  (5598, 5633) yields 0.71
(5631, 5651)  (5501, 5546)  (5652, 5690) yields -1.49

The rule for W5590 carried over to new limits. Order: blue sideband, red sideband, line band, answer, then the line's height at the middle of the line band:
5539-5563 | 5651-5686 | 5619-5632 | -0.08 mag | 0.712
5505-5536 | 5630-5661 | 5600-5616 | 0.00 mag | 0.731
